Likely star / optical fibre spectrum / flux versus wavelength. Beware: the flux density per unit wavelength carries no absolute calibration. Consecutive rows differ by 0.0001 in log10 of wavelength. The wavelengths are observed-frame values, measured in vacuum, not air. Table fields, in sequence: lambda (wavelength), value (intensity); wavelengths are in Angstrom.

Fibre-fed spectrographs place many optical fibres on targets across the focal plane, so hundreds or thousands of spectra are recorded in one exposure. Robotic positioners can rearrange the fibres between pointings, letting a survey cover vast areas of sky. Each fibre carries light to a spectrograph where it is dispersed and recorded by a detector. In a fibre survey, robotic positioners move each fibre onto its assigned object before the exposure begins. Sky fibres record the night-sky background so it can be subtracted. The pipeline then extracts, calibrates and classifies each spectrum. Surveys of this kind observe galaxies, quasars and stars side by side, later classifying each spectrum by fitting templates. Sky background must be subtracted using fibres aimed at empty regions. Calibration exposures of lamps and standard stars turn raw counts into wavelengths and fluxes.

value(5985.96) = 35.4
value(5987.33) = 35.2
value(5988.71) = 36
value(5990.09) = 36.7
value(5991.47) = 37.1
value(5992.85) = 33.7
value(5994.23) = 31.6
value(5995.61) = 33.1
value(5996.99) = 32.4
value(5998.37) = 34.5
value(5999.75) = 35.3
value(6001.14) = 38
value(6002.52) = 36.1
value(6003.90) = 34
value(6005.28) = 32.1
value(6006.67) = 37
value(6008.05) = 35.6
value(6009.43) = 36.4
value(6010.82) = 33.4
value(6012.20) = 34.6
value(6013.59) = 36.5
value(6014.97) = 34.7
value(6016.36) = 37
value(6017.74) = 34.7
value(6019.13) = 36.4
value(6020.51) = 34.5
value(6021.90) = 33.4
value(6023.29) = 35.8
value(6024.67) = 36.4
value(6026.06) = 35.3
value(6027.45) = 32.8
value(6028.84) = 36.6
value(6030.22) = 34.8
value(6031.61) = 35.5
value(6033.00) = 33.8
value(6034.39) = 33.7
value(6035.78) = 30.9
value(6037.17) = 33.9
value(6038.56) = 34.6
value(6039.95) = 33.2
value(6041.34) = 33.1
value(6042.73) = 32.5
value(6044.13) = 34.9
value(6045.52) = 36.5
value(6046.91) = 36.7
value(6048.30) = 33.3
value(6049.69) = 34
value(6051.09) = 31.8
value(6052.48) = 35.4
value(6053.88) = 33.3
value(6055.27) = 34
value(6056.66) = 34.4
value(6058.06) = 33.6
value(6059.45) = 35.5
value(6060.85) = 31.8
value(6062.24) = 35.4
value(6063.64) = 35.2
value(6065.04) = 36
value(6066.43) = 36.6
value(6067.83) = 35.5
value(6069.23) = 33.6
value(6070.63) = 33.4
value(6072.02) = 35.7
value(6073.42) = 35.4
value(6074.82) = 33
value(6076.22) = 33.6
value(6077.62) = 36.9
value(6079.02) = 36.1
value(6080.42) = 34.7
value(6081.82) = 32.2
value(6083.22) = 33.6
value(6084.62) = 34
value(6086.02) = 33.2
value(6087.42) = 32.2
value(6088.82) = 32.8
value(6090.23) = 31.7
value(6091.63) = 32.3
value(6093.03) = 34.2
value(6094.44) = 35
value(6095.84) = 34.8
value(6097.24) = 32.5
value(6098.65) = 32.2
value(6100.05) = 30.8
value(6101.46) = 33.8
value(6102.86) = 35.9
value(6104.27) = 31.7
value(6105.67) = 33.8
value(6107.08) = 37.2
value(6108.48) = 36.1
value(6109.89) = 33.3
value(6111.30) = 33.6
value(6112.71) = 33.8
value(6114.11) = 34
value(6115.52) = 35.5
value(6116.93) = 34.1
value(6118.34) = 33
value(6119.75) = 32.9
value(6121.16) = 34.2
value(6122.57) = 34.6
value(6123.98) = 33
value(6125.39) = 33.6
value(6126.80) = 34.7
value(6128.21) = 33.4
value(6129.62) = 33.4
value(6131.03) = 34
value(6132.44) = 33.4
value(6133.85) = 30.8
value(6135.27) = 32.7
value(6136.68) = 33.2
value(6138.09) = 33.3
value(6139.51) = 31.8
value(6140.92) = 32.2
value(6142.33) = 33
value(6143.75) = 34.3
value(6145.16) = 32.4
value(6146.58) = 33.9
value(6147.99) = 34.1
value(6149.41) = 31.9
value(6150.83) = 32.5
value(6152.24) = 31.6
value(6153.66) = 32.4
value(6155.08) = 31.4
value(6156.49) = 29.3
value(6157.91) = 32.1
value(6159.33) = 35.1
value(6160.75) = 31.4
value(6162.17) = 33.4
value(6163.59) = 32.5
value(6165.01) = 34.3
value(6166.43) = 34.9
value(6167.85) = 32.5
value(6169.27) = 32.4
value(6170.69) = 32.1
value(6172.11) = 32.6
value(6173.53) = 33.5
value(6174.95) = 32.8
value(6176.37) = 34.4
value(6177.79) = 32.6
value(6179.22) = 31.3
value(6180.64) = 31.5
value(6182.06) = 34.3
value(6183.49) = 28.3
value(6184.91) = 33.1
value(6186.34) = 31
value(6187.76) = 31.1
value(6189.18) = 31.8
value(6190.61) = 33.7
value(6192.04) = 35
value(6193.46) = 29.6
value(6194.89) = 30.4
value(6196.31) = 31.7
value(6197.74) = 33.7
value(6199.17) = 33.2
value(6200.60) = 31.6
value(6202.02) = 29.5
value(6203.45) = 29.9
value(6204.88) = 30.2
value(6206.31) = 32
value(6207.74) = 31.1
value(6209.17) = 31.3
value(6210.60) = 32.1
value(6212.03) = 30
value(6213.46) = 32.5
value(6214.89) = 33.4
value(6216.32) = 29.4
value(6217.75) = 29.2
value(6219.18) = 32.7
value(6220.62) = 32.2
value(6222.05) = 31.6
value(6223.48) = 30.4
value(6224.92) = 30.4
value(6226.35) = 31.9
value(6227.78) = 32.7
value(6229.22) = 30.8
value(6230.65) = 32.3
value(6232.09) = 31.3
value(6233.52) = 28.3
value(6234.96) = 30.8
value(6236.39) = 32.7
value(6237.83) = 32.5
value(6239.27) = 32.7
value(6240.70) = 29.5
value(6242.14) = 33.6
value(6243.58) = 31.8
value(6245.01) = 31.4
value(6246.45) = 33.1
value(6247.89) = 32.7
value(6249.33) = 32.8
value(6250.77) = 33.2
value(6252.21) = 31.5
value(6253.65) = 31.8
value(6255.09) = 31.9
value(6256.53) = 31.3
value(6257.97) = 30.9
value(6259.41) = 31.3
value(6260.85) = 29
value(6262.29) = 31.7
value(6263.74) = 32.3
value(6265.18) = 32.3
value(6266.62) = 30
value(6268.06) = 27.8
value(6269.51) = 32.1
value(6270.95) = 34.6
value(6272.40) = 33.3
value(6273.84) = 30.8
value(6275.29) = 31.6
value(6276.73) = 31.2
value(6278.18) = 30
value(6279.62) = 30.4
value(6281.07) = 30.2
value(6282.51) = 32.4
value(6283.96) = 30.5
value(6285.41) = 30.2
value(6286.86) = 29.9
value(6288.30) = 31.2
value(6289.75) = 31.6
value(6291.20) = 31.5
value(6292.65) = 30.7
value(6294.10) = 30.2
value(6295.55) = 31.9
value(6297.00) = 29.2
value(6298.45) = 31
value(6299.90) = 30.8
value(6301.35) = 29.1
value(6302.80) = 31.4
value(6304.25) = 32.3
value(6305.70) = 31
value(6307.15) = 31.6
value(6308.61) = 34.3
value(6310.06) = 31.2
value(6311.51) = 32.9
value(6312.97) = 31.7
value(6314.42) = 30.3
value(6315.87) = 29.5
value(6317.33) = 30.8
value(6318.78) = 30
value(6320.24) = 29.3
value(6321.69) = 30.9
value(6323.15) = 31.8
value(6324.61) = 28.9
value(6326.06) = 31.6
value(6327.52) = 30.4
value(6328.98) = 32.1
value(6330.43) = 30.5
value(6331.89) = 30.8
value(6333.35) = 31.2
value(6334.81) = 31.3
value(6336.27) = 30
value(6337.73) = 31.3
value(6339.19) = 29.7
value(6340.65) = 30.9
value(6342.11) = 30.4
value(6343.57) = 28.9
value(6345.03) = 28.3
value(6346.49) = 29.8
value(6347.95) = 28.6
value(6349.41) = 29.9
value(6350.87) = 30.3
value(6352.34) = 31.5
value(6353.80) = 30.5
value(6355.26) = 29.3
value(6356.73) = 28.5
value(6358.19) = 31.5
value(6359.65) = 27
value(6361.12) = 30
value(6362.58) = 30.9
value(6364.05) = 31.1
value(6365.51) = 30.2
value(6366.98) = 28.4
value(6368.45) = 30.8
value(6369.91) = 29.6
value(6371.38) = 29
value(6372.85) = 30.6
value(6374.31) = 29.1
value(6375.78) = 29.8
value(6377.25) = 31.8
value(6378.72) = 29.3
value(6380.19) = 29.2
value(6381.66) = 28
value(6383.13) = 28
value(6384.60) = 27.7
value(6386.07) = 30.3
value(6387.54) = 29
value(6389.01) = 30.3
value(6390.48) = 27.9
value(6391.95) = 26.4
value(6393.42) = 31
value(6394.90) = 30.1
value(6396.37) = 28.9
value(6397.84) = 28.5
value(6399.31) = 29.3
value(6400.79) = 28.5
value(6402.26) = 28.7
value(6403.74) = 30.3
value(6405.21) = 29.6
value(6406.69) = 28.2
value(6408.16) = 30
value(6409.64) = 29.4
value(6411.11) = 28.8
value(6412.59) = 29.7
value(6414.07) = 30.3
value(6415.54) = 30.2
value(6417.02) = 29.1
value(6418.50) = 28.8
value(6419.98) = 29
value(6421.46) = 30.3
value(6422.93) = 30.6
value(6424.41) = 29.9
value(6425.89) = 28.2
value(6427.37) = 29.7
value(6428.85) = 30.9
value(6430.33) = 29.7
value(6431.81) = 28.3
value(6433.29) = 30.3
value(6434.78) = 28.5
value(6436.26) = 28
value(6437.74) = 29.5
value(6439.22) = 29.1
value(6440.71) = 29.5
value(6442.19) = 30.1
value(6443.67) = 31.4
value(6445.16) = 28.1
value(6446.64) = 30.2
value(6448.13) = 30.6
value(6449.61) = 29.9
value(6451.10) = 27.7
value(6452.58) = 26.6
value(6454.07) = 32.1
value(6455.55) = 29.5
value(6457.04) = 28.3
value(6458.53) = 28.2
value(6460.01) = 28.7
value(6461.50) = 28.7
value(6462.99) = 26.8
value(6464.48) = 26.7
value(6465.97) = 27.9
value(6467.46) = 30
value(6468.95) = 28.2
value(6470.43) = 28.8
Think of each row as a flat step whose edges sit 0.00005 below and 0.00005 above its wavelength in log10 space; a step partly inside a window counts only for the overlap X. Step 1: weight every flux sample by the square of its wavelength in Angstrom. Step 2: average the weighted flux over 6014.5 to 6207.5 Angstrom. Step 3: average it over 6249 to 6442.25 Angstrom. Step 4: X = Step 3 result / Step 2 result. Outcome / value 0.97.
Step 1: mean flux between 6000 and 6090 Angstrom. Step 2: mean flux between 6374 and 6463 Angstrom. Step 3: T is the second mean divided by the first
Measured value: 0.85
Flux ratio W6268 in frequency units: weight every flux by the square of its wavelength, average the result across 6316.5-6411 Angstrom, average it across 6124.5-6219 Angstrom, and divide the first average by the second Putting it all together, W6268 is 0.98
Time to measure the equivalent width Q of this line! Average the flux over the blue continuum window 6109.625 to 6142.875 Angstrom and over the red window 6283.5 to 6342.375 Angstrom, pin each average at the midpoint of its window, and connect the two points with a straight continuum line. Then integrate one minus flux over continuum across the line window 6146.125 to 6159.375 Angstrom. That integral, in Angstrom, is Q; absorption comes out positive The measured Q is 0.31 Angstrom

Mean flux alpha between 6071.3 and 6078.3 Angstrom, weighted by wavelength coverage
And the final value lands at 34.9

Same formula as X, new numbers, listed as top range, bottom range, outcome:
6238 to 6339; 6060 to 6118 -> 0.98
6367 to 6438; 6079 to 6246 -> 0.97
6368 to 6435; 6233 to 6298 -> 0.98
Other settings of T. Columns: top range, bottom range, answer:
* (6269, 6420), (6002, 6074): 0.87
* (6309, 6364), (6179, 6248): 0.96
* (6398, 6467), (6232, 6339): 0.94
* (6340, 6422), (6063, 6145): 0.87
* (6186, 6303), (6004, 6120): 0.91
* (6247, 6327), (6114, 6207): 0.96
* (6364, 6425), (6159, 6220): 0.92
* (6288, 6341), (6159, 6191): 0.95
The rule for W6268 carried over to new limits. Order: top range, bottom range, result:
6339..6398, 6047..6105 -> 0.96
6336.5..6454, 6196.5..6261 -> 0.99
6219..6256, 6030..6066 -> 0.99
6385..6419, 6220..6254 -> 0.97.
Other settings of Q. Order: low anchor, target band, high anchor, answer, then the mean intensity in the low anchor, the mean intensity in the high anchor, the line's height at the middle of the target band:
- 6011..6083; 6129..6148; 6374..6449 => 0.1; 34.6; 29.4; 33.3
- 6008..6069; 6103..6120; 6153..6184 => -0.4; 34.6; 32.5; 33.4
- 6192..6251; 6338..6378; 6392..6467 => 0.2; 31.6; 29.2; 30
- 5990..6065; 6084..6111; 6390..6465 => 0.1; 34.6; 29.2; 33.6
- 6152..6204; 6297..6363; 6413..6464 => 0.0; 32.2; 29.3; 30.5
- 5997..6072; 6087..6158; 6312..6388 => 0.3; 34.7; 30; 33.4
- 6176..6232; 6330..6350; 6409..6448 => 0.2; 31.6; 29.5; 30.4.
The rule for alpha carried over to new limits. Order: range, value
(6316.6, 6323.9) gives 30.5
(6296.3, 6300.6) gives 30.3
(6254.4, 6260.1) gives 31.4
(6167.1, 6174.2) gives 32.6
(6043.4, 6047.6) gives 36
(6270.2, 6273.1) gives 33.9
